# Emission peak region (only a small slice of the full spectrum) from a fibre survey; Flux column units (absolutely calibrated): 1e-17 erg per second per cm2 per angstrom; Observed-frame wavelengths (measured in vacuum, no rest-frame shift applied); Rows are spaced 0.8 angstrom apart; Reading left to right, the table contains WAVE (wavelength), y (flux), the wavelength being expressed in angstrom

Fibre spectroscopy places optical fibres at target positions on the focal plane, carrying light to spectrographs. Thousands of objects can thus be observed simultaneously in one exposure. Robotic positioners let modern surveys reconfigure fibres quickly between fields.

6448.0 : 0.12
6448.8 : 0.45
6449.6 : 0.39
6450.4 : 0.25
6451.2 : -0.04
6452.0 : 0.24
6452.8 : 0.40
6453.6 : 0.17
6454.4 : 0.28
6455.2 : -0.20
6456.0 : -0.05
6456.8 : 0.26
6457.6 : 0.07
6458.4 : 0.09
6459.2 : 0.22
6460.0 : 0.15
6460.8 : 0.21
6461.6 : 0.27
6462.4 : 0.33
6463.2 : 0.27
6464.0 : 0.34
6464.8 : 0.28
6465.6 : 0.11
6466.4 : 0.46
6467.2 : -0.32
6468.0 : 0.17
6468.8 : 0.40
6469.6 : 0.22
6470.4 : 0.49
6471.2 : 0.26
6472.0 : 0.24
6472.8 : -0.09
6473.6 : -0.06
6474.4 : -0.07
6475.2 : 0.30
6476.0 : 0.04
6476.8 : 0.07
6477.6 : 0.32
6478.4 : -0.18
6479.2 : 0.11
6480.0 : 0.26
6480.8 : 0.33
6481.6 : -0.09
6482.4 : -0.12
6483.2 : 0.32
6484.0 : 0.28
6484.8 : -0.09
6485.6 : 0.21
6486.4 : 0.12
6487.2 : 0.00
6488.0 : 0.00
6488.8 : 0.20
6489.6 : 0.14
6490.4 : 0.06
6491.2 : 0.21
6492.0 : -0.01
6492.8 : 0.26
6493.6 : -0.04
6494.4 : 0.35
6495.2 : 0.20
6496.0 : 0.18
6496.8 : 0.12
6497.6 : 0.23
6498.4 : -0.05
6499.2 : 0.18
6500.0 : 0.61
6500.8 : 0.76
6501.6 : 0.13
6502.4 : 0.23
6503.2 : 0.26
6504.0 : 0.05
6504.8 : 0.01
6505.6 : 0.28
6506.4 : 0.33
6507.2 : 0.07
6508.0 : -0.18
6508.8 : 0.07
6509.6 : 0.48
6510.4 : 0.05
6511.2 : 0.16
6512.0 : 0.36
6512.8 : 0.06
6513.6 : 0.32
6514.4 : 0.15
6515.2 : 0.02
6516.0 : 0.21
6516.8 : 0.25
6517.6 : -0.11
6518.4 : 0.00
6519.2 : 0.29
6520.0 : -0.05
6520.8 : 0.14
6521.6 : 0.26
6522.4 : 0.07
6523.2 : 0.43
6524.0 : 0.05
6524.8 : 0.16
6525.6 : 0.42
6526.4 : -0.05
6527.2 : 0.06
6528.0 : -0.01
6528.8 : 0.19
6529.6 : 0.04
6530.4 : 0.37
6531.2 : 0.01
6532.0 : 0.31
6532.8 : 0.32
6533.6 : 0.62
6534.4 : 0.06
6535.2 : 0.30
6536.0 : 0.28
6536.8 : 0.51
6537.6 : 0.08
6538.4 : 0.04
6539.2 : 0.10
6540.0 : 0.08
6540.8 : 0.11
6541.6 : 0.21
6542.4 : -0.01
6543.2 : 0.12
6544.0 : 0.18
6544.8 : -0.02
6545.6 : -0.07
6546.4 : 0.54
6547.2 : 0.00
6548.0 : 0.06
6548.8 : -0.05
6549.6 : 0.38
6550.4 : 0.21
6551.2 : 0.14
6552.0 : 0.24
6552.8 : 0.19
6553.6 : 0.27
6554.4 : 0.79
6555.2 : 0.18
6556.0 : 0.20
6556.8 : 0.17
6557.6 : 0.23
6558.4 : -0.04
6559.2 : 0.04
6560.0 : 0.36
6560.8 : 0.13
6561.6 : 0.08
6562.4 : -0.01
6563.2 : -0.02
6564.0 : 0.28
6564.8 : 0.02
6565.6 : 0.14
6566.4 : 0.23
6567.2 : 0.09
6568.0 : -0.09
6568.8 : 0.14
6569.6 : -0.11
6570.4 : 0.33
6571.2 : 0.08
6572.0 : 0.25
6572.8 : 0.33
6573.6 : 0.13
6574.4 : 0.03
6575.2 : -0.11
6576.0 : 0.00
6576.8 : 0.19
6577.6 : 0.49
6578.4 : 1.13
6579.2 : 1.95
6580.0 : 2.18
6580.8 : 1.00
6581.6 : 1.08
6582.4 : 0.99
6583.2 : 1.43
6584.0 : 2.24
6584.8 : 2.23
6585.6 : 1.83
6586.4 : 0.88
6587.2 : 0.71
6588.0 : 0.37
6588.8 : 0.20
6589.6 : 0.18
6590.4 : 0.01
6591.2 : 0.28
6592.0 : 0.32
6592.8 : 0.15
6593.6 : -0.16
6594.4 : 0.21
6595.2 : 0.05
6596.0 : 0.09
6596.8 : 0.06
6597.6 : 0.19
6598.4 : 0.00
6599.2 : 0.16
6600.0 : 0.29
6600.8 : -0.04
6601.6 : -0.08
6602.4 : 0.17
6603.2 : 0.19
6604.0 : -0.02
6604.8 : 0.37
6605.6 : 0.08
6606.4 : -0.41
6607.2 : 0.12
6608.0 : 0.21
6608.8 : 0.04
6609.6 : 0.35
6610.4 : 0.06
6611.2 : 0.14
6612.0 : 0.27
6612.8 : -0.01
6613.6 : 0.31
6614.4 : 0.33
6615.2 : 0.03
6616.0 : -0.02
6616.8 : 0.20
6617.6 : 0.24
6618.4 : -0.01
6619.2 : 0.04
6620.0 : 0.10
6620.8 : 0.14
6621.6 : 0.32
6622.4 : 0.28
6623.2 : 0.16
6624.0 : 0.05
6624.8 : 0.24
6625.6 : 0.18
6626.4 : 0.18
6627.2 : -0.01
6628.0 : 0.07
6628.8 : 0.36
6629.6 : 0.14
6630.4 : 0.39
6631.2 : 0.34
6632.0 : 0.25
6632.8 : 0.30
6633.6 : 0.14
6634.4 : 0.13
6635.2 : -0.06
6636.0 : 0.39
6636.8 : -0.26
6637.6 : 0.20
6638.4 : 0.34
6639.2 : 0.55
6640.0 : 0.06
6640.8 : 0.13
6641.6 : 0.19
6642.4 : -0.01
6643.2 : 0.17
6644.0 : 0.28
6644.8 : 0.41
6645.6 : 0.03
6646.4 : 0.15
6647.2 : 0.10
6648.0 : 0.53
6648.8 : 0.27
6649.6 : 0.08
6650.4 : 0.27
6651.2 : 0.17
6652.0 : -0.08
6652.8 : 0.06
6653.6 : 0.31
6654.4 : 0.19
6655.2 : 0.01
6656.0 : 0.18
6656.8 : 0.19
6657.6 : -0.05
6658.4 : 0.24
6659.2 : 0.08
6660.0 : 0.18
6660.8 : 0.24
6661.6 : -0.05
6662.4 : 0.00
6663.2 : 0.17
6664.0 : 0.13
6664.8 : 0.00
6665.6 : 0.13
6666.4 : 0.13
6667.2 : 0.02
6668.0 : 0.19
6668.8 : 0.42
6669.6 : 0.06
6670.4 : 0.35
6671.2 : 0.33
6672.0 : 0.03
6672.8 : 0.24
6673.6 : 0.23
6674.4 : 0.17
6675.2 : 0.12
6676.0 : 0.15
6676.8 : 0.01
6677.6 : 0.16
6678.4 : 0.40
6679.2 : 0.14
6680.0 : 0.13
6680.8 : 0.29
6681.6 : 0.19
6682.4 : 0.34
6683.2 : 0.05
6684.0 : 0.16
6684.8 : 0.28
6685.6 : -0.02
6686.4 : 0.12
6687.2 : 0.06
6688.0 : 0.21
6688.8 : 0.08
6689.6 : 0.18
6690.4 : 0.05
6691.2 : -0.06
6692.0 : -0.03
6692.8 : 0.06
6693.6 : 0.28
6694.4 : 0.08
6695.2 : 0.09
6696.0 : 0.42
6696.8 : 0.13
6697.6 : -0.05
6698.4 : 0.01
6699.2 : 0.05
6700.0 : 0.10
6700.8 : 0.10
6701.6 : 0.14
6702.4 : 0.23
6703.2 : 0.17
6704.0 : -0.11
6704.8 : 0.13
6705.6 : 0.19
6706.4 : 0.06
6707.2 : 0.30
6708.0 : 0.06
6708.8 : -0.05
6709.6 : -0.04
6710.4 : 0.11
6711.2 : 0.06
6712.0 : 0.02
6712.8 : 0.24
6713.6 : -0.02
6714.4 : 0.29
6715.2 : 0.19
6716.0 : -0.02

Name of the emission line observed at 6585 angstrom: [O II]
